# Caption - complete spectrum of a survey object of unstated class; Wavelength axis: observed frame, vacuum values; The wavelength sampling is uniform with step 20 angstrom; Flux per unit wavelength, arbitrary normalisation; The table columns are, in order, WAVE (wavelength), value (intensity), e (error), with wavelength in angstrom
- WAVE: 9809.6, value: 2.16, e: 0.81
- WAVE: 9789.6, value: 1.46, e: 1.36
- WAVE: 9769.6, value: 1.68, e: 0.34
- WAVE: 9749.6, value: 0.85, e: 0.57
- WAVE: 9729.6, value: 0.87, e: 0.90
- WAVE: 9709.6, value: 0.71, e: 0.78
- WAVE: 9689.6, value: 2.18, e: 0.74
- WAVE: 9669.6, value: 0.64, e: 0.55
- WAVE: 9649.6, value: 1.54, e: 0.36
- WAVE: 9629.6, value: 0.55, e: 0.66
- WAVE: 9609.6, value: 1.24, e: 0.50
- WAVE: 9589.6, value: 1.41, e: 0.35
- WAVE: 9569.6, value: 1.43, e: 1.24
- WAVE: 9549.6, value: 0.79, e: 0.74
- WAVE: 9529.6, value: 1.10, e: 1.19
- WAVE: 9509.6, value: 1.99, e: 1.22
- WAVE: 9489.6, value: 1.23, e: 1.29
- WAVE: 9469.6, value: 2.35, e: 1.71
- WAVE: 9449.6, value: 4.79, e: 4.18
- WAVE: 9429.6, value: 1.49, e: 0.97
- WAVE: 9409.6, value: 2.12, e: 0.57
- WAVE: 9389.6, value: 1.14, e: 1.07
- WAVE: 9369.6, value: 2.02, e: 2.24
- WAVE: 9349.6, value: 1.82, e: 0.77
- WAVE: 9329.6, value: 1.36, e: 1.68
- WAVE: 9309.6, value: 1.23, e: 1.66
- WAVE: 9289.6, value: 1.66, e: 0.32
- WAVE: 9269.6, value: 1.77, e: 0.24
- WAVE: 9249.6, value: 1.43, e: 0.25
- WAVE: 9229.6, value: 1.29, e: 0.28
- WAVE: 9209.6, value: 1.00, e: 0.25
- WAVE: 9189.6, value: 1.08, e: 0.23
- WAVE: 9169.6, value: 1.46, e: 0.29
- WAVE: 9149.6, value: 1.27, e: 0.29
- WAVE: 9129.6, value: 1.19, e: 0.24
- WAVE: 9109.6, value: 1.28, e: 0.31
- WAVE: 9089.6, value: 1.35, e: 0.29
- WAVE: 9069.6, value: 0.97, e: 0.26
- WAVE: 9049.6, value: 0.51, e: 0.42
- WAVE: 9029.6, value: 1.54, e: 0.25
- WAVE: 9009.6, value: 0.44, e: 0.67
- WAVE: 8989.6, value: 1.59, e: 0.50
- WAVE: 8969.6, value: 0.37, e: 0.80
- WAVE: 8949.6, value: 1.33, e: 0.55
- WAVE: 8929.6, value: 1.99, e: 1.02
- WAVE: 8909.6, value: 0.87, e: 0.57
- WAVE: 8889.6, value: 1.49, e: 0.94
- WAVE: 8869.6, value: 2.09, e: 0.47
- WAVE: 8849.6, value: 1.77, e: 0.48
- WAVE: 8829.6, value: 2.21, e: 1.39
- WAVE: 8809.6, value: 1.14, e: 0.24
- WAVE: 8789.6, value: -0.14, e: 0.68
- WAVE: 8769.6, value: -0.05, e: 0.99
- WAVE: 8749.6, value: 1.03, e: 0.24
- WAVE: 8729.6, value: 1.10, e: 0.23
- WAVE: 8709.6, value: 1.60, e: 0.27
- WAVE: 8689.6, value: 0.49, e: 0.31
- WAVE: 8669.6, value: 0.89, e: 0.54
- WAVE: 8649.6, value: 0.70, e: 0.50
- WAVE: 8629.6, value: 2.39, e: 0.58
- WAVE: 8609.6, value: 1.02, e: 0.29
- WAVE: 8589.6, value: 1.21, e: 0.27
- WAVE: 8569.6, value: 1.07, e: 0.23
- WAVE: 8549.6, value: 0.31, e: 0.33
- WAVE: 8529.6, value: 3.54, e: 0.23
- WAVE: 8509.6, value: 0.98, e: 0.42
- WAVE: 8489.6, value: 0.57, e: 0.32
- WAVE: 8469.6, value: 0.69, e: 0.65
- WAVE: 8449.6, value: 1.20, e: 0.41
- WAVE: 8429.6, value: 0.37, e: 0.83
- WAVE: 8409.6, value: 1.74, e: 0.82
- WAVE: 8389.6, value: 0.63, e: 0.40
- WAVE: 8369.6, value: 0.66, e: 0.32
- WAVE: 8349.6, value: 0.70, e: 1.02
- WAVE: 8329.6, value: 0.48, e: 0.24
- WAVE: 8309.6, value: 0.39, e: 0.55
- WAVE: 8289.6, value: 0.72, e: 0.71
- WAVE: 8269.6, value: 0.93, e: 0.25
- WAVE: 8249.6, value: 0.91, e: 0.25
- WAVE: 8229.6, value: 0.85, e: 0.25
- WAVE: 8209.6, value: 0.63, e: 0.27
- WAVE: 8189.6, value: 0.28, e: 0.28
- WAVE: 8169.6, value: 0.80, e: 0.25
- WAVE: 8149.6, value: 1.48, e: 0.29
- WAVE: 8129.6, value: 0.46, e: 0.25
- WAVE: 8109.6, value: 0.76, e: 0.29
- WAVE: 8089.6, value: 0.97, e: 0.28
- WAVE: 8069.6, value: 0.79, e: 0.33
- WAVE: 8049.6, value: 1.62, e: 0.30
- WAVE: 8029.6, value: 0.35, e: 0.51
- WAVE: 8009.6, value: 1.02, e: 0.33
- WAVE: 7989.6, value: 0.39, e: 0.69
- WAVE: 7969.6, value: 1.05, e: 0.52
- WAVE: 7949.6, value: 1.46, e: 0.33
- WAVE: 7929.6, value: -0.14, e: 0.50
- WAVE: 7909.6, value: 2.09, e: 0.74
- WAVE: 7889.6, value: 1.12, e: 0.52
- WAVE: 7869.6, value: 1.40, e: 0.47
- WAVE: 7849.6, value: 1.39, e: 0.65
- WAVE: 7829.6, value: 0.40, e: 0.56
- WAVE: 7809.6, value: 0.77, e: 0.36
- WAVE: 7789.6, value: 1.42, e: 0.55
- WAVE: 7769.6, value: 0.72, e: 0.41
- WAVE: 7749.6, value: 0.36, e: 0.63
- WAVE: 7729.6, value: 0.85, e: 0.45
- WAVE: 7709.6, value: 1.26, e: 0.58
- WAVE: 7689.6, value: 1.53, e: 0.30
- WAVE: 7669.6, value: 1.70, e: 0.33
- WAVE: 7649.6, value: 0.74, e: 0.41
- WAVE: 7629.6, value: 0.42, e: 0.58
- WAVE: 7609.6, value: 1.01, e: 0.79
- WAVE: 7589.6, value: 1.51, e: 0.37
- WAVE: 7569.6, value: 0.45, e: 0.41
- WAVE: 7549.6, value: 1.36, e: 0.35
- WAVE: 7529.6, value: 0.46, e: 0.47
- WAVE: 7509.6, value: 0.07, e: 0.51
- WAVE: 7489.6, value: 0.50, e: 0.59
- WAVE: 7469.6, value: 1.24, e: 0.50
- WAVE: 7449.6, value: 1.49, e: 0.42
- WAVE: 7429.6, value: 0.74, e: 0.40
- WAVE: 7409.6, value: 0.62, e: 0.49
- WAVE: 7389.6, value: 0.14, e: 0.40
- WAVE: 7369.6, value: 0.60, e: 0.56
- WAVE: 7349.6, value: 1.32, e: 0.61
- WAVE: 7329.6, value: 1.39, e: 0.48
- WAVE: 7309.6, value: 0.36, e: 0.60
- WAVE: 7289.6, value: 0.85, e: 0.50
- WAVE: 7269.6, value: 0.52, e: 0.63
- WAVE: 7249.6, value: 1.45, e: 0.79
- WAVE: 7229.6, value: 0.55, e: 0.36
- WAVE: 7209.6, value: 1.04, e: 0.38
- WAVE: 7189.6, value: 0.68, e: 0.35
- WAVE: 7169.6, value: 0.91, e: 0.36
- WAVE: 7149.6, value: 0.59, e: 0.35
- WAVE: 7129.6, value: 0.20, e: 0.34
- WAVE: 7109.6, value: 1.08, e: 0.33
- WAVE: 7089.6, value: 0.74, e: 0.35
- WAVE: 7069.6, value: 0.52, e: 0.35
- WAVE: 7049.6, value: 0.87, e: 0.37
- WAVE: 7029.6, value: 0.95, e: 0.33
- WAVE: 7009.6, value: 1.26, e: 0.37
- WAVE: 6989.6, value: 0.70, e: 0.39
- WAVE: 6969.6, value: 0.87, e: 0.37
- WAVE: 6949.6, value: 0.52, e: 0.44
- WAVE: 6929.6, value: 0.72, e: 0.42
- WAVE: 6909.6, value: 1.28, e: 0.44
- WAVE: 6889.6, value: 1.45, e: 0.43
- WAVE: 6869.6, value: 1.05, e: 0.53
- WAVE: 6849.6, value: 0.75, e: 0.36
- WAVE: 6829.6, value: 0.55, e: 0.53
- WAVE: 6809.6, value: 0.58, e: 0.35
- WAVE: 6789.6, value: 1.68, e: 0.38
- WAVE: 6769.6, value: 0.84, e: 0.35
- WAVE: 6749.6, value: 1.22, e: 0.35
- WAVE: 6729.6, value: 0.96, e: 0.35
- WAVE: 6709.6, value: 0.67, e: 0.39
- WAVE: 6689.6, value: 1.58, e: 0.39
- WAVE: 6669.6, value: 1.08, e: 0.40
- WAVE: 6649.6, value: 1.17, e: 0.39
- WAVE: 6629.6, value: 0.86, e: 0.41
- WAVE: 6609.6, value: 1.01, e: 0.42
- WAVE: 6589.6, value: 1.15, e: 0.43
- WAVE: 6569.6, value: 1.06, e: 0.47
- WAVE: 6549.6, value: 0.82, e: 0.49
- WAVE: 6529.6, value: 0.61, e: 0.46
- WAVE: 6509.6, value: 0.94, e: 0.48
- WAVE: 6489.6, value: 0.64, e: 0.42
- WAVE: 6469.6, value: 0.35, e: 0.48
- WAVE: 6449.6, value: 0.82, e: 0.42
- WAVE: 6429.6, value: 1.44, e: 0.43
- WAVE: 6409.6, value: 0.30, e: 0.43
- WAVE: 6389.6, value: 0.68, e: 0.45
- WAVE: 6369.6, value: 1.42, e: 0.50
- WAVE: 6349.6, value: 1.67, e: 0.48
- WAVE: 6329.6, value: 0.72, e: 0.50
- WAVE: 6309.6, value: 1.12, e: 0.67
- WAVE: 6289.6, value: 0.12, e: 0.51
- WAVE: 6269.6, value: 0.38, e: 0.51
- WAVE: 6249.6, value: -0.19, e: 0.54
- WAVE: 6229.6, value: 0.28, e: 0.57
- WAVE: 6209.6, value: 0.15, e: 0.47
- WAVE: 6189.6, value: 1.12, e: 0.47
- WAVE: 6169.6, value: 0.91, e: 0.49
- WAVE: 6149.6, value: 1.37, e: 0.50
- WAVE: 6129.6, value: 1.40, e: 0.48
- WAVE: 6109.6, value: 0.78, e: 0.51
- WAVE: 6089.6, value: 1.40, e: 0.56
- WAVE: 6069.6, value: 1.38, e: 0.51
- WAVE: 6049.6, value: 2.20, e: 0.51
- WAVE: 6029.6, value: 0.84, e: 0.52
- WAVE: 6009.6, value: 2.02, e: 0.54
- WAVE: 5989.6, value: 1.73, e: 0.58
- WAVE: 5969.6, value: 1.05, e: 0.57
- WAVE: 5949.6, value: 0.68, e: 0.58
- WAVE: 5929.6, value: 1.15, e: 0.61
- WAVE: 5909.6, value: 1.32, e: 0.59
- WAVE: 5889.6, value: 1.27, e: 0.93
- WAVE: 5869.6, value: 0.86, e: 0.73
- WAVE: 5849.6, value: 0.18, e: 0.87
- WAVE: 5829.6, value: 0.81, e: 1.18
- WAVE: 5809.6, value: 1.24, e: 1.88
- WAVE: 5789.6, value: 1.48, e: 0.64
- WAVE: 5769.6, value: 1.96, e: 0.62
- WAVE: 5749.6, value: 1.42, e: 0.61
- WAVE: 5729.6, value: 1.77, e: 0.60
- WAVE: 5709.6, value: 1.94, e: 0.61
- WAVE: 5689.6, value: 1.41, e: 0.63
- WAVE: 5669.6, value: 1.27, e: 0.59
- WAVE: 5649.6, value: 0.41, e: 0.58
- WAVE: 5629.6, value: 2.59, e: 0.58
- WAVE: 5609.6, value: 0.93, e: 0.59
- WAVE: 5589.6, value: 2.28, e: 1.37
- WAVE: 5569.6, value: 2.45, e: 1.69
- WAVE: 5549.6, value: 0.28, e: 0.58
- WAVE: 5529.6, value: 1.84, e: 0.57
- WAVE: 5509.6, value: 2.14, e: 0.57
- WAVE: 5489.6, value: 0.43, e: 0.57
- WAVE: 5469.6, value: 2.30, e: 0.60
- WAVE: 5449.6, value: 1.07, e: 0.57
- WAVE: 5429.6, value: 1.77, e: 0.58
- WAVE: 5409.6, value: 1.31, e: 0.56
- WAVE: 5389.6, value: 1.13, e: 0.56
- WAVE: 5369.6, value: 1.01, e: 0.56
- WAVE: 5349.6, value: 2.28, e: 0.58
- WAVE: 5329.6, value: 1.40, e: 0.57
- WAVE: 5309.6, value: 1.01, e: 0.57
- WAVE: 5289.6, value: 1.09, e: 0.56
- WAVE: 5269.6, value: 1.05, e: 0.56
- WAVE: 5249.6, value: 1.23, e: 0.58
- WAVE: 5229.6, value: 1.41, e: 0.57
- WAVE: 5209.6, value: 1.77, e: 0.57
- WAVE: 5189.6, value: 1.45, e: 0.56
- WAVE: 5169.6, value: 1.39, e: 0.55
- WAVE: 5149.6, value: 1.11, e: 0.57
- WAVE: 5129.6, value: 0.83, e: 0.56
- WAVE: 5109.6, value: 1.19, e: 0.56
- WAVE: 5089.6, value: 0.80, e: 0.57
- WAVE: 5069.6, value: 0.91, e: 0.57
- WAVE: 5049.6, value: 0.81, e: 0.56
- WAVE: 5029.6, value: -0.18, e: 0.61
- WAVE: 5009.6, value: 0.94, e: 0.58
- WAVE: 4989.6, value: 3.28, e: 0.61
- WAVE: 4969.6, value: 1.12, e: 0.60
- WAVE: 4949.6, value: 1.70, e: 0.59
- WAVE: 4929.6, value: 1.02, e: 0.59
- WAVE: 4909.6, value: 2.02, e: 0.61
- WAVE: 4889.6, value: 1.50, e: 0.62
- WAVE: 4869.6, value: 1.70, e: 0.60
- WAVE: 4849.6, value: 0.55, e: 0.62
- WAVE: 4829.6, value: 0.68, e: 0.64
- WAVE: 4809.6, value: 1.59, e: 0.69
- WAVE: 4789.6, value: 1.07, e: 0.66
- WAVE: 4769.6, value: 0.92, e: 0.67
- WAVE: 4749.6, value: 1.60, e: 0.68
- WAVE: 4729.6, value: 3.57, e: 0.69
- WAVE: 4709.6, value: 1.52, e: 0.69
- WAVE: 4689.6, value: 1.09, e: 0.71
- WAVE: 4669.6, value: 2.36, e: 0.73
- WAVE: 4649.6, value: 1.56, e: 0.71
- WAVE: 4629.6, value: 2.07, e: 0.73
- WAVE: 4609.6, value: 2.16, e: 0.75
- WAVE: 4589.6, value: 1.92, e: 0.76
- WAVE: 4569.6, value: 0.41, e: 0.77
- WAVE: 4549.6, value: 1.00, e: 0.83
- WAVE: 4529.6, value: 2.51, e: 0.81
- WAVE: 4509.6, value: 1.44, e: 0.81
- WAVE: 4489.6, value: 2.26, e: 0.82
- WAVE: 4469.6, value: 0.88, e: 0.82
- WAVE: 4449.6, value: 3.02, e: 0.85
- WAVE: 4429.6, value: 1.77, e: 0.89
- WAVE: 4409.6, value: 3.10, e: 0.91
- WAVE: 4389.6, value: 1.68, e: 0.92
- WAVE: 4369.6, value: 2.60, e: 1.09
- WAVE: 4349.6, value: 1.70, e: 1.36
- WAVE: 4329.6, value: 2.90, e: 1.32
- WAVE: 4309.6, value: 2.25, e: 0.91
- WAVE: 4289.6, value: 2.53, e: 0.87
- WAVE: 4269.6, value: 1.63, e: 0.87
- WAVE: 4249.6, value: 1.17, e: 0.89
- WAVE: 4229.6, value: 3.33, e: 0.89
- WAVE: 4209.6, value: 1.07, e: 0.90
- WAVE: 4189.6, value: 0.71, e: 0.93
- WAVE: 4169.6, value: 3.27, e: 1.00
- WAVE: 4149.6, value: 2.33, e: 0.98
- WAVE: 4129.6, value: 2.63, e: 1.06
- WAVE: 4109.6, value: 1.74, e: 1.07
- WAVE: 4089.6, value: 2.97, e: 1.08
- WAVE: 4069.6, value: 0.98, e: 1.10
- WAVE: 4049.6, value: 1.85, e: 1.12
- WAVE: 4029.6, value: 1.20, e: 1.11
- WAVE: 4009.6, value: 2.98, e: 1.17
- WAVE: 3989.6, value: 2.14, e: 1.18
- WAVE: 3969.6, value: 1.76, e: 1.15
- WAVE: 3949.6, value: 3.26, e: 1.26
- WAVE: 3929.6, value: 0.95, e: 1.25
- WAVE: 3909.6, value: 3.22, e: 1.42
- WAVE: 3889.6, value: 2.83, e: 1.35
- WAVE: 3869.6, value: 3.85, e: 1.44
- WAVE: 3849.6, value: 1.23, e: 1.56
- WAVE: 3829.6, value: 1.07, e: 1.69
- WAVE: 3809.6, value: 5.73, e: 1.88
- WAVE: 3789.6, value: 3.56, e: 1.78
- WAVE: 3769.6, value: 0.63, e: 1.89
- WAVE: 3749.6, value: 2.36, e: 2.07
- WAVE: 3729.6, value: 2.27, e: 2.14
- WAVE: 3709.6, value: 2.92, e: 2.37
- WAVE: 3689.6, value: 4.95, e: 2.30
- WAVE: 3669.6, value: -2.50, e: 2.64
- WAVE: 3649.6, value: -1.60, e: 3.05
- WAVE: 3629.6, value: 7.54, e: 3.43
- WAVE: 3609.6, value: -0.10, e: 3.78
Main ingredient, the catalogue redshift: 1.29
